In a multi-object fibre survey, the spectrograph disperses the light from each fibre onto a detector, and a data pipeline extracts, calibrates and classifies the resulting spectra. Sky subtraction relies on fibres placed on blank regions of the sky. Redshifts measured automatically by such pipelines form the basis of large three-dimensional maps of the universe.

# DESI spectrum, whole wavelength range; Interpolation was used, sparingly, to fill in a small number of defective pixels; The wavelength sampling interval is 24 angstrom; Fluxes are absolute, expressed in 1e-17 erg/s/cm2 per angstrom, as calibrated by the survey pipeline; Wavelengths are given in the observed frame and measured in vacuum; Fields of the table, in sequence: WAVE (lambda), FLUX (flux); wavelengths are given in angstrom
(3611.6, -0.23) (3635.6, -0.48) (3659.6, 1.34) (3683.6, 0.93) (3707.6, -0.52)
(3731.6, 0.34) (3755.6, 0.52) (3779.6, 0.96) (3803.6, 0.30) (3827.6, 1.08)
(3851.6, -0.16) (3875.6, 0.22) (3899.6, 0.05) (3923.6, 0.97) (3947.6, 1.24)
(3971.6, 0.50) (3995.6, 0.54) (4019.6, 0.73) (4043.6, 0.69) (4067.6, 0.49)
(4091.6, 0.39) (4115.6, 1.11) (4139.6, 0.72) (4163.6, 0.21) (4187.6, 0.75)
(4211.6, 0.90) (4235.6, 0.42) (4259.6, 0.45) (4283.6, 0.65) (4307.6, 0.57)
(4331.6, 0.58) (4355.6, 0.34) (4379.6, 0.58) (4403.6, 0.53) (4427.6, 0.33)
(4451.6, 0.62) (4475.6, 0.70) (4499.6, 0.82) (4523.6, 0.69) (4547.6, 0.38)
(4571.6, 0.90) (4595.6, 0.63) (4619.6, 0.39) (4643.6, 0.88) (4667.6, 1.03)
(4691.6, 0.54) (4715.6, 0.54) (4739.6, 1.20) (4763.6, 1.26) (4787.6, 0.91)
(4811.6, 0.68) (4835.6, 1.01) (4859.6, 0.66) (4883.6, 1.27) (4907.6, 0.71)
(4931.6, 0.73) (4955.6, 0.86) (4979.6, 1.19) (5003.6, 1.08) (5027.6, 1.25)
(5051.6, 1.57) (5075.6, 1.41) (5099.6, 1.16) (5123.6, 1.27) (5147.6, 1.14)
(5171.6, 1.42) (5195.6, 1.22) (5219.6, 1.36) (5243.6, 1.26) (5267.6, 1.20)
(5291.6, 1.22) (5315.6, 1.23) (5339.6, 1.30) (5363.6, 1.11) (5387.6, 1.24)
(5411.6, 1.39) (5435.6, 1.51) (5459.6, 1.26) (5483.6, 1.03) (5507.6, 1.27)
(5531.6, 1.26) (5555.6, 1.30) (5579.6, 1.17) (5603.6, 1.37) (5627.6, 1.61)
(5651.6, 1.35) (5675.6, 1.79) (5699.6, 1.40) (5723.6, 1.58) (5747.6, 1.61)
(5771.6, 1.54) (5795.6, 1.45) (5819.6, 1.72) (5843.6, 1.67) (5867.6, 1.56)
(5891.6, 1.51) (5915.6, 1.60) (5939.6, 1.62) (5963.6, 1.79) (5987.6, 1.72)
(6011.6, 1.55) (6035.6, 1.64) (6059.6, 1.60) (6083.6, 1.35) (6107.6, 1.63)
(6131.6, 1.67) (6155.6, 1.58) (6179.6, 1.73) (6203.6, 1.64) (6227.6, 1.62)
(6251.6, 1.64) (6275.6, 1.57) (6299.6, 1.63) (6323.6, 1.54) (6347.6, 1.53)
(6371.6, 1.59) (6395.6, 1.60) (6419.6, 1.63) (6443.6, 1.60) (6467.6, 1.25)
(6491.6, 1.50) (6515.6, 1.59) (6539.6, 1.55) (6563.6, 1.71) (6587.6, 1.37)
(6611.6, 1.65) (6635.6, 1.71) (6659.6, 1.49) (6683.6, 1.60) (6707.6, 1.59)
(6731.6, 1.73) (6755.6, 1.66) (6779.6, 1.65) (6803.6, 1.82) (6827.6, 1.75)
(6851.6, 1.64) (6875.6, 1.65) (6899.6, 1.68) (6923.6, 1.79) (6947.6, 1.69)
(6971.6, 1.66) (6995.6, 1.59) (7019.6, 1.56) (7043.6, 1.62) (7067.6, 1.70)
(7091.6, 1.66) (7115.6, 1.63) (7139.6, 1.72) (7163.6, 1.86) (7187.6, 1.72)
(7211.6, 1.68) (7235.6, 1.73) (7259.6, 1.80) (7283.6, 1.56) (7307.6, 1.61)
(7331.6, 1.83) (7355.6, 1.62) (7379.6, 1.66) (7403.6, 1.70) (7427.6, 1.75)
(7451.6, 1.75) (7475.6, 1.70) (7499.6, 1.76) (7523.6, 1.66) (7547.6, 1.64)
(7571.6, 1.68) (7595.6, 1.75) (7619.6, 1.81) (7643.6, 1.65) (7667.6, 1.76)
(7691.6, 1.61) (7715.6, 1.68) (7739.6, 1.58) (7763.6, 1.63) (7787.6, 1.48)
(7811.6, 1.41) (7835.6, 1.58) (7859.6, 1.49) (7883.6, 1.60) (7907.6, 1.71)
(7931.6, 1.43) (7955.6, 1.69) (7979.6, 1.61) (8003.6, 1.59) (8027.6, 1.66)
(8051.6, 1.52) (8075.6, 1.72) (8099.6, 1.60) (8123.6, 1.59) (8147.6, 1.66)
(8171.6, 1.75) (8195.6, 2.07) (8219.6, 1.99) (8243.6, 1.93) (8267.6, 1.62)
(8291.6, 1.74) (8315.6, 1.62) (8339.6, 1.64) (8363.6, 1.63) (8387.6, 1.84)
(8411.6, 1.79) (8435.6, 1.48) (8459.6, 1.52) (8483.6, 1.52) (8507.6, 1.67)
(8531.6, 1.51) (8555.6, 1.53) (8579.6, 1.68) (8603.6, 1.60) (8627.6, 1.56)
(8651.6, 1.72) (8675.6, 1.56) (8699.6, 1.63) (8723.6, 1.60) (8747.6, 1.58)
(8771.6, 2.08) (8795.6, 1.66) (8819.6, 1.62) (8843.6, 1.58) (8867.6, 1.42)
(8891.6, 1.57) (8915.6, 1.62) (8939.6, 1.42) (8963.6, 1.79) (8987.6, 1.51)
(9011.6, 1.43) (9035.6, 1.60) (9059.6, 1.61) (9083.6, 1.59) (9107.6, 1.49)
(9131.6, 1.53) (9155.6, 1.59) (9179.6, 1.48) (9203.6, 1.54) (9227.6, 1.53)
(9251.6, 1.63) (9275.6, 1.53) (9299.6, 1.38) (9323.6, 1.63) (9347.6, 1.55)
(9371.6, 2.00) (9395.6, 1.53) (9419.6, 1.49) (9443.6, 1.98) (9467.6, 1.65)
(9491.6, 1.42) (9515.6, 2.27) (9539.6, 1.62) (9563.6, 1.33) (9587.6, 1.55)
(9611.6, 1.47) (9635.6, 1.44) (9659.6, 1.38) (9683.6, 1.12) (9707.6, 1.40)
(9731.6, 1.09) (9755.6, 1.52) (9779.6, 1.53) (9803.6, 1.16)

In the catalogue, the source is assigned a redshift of 0.250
